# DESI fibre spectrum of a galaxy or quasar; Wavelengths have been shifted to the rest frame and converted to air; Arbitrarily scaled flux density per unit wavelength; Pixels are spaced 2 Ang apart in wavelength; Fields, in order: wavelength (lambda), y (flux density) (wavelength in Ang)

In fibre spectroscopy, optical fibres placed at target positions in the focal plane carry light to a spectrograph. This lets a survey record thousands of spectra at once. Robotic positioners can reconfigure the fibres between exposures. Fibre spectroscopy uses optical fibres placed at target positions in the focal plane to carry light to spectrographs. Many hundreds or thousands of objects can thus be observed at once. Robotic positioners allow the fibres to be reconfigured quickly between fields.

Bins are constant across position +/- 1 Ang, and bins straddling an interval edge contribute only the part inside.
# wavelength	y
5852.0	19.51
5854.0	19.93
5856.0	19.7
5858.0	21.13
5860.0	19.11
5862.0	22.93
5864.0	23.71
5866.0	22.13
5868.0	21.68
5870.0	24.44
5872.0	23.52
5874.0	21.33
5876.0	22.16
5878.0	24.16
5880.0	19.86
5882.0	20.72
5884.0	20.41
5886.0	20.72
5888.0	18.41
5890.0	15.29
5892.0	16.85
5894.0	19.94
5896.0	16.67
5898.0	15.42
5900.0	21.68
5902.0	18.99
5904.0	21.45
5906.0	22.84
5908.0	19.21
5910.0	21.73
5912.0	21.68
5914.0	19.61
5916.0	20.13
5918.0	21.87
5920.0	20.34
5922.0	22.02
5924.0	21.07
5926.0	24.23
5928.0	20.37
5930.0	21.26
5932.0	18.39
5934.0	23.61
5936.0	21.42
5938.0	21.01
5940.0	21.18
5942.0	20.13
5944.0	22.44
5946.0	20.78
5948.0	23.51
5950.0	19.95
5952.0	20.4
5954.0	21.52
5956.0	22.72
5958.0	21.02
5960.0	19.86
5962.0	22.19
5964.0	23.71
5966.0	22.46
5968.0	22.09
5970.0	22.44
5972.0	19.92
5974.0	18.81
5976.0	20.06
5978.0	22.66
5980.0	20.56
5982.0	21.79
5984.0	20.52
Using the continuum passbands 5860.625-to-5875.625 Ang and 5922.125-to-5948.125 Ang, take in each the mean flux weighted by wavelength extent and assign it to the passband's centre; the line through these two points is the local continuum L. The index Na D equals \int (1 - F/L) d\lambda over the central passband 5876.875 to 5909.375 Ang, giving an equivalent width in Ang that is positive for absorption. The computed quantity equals 3.9 Ang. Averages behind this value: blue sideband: 22.7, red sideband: 21.4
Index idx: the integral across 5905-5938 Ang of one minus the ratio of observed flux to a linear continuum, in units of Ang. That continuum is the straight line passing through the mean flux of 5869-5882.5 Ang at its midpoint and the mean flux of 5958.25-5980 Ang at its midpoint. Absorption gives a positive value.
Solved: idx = 1.0 Ang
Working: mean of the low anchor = 22.4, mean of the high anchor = 21.4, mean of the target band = 21.2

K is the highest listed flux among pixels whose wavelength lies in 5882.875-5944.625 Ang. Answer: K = 24.23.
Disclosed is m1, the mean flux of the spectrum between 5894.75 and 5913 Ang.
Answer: 20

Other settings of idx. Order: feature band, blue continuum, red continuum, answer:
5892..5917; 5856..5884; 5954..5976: 2.2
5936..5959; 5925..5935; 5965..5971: 0.6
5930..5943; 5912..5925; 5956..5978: 0.1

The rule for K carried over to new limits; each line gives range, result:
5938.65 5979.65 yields 23.71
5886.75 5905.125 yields 21.68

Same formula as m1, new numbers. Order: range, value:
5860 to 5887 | 22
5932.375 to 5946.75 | 21.4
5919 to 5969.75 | 21.5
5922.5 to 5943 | 21.3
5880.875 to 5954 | 20.5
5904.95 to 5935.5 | 21.2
